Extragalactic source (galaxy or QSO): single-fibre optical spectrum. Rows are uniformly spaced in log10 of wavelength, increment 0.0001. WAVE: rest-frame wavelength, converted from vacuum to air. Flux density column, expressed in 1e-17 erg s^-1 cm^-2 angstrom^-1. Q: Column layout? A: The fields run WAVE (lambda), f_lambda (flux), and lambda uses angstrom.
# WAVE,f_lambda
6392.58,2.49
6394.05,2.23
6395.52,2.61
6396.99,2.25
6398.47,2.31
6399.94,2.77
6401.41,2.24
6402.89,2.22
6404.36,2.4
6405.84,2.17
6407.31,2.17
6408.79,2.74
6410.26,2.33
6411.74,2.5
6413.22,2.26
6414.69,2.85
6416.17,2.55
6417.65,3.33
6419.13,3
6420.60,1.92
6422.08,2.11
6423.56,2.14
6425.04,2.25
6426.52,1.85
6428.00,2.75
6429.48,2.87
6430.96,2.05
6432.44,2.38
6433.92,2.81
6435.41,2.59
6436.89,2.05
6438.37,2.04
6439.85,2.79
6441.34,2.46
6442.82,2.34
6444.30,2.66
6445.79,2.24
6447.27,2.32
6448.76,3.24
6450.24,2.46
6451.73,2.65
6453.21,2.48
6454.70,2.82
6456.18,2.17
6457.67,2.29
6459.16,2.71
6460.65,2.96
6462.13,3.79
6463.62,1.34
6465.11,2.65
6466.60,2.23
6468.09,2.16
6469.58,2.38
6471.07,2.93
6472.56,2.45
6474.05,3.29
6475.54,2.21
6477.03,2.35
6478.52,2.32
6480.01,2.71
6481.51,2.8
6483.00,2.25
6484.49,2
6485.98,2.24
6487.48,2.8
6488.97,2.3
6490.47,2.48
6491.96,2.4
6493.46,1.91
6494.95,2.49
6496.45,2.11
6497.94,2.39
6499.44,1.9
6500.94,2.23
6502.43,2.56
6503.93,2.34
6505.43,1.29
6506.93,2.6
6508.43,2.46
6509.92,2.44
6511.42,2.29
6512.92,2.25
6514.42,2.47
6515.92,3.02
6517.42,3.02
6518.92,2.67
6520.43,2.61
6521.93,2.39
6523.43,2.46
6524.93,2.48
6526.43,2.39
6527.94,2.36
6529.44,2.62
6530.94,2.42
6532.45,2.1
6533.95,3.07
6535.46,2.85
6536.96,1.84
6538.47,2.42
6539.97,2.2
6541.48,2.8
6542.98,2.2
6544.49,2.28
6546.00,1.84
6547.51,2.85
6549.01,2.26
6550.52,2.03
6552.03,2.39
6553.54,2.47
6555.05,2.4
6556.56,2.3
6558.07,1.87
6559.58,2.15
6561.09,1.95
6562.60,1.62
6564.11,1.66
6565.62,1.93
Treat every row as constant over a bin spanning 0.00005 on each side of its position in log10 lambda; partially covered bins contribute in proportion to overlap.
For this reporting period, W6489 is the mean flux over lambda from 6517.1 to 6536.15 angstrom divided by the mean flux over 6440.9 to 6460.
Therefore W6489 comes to 1.01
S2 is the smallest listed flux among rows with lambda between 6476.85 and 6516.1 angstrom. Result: 1.29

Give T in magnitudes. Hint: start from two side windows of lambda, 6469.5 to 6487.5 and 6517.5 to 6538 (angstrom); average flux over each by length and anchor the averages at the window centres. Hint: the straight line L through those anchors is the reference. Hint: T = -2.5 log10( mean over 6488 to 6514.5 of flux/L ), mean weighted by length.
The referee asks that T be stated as 0.106 mag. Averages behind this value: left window 2.51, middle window 2.27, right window 2.5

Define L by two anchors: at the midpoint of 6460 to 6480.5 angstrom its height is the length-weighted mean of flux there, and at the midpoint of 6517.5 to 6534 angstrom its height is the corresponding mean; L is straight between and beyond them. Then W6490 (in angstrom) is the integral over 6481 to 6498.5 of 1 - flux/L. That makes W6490 1.3 angstrom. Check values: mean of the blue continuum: 2.55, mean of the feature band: 2.34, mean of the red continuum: 2.5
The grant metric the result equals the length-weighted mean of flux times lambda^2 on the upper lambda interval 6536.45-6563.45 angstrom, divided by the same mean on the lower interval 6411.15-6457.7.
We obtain 0.9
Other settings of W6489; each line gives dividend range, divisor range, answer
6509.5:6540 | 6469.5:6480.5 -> 0.97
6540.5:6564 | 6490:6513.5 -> 0.98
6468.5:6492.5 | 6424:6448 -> 1.04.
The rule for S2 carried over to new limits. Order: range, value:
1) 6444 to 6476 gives 1.34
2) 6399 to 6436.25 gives 1.85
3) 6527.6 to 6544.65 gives 1.84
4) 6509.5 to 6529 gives 2.25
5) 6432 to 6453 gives 2.04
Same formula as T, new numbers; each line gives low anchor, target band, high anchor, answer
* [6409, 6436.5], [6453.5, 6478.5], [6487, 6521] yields -0.05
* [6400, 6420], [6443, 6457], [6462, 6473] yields -0.04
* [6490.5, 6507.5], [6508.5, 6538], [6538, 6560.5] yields -0.12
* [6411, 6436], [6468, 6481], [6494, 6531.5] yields -0.05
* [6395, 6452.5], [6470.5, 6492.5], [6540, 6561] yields -0.06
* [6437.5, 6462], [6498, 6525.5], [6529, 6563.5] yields -0.01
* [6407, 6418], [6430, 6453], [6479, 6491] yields 0.02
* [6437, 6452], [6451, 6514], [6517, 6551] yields 0.03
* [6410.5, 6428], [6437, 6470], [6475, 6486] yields -0.04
